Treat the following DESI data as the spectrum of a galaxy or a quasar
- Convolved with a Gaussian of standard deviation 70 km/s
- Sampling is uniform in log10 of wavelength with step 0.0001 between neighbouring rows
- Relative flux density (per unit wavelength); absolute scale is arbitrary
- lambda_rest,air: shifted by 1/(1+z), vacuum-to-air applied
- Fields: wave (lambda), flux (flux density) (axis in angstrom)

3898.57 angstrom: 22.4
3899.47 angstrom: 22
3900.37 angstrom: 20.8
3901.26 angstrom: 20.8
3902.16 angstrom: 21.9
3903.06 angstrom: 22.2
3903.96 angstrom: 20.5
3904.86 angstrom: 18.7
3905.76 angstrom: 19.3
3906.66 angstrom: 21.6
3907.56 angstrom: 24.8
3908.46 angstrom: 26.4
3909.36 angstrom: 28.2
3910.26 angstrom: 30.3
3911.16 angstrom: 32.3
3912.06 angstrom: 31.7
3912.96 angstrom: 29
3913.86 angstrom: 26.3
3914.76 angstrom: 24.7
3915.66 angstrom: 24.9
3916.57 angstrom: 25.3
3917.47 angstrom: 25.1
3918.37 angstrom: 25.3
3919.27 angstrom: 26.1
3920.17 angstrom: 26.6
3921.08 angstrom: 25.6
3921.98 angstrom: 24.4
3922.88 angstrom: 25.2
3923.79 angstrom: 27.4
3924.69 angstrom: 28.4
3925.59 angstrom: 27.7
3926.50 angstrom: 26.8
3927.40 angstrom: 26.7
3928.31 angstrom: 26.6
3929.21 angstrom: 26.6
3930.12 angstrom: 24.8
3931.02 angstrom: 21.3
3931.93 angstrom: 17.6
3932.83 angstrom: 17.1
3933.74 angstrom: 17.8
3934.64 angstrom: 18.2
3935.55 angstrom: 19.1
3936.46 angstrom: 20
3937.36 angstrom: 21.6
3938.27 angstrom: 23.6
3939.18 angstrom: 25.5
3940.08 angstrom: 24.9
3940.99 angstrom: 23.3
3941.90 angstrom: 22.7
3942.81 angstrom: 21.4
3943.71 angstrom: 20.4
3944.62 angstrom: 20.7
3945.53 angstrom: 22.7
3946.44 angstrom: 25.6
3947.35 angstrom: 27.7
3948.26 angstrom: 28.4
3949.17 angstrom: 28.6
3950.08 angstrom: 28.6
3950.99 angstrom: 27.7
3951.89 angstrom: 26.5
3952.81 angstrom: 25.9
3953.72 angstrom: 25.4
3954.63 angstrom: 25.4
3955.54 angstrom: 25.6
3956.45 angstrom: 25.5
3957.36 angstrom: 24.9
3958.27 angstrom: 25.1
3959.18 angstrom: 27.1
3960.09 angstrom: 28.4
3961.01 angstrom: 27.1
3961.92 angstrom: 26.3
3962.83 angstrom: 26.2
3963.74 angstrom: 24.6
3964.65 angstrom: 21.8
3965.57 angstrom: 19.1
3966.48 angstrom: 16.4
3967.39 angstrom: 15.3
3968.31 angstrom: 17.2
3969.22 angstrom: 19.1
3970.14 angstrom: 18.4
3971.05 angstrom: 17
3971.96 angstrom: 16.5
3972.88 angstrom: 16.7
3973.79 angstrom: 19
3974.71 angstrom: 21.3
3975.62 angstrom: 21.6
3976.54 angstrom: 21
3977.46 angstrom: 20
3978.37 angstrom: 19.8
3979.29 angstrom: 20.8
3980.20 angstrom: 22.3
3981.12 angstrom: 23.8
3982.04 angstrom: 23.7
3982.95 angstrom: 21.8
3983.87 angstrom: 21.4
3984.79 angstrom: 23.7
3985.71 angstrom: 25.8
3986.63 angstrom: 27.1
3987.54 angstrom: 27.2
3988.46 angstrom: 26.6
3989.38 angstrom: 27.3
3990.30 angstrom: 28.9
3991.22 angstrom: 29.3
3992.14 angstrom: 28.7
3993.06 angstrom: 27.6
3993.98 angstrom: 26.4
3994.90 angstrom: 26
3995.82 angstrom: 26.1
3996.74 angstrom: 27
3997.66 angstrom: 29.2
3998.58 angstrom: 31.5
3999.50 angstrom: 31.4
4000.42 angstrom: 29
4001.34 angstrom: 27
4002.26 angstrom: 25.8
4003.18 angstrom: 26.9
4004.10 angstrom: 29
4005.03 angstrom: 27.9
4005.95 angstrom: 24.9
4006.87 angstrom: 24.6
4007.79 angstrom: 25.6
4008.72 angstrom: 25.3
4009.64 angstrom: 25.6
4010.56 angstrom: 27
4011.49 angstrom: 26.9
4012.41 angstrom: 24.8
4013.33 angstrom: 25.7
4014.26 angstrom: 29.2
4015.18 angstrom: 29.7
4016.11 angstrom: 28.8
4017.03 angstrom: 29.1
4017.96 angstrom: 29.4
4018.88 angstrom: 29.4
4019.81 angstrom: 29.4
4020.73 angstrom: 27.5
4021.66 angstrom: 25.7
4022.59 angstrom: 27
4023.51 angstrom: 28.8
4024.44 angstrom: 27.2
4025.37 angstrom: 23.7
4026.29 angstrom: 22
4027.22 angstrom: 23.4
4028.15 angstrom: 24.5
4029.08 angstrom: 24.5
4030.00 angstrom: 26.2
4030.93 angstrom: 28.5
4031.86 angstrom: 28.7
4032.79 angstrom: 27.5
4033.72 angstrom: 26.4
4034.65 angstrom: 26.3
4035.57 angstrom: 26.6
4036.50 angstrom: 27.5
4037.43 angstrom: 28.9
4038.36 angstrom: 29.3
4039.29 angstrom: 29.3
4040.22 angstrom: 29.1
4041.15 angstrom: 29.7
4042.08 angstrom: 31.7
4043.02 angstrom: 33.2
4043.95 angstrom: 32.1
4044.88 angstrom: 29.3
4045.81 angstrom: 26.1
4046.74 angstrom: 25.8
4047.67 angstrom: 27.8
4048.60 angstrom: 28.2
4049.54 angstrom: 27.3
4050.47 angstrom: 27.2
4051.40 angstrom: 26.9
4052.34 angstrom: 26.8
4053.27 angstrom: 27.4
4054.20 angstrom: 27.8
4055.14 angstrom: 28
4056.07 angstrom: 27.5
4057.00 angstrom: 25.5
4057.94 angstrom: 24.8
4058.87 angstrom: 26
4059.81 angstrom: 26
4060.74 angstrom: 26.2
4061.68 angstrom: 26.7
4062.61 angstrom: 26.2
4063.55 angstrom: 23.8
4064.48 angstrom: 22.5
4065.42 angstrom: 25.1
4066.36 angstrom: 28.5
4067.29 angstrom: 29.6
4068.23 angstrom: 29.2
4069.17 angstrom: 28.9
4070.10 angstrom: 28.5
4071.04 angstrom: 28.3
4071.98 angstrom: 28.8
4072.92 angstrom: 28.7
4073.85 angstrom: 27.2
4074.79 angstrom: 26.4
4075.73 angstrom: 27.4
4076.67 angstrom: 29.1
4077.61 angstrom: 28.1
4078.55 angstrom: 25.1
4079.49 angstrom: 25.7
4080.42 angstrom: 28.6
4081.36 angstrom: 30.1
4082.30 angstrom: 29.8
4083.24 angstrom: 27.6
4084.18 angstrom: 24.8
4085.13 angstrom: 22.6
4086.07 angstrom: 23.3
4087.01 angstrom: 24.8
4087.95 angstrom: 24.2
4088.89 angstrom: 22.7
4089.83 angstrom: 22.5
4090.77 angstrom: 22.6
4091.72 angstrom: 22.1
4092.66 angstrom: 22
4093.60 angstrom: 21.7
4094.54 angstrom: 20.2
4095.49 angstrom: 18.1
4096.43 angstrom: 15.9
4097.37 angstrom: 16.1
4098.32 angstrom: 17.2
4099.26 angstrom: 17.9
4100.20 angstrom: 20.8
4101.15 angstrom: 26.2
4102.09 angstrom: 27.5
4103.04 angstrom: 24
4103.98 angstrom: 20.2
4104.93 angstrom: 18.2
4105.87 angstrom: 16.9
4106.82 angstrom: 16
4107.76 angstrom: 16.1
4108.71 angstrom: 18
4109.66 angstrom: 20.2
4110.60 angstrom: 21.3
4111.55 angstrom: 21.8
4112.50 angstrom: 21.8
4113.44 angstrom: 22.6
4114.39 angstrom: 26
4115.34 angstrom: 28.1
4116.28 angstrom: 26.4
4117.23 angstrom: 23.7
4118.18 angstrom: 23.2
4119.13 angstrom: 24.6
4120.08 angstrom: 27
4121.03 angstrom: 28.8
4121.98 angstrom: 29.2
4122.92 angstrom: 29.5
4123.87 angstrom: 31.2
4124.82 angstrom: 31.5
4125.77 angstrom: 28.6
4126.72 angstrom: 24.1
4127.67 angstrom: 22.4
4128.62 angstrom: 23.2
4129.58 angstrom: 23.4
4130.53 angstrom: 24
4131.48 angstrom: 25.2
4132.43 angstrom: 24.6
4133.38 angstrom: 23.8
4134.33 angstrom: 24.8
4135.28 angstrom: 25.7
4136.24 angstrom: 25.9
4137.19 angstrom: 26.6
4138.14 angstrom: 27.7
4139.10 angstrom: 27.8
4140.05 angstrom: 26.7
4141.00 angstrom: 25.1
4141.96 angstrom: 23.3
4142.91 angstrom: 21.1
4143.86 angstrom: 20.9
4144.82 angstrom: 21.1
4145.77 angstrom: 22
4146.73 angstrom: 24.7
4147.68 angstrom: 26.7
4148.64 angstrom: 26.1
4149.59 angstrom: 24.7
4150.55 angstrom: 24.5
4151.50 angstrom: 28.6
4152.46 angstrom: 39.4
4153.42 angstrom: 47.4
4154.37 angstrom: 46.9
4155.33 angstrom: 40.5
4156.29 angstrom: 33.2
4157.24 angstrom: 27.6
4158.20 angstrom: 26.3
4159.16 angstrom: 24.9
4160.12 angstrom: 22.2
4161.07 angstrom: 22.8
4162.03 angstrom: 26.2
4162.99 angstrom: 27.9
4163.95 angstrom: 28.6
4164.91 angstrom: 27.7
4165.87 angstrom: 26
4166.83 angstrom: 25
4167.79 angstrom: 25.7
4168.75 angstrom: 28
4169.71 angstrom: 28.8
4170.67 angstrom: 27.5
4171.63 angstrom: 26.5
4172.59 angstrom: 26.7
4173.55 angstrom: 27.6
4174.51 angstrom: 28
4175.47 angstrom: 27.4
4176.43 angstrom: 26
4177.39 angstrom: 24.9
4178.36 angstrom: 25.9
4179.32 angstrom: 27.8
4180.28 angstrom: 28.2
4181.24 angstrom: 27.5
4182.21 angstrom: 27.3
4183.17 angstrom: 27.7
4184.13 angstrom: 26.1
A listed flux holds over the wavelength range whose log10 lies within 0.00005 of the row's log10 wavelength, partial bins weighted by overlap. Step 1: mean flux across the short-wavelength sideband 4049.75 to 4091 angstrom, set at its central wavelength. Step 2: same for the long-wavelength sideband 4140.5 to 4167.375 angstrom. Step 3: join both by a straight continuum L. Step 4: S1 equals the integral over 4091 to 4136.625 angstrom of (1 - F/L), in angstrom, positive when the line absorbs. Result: 7.0 angstrom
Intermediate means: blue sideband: 26.6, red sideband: 27.9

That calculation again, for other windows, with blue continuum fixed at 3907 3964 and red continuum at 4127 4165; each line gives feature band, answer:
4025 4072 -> -1.93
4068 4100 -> 2.36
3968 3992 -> 3.04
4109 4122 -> 1.16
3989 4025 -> -2.51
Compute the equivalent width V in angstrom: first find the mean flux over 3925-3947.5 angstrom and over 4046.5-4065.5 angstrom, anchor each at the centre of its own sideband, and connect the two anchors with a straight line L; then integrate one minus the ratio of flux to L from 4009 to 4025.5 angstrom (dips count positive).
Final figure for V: -1.52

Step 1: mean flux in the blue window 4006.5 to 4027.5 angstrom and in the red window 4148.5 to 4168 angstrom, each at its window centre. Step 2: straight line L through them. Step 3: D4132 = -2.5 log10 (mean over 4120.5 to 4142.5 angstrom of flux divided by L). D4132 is 0.12 mag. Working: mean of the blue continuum 26.8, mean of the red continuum 29.7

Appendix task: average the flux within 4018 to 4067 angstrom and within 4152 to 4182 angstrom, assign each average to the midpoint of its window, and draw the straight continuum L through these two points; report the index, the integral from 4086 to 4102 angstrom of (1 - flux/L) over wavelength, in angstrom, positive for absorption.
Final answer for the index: 3.9 angstrom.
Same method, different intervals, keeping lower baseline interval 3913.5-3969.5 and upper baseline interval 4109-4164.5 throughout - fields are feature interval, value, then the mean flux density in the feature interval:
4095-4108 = 3.34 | 19.4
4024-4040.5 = -0.89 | 26.6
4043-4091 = -2.13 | 26.8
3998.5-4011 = -1.12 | 27.1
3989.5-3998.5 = -1.12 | 27.8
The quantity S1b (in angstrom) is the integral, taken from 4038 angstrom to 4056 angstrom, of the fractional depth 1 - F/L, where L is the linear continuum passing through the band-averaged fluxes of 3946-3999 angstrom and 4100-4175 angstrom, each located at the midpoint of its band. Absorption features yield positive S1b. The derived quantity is -2.6 angstrom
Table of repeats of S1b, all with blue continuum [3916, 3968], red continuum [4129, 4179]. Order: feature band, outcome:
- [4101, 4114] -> 2.9 angstrom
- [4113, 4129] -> 0.1 angstrom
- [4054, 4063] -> -0.2 angstrom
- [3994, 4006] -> -1.4 angstrom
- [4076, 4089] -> -0.1 angstrom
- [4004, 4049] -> -3.7 angstrom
